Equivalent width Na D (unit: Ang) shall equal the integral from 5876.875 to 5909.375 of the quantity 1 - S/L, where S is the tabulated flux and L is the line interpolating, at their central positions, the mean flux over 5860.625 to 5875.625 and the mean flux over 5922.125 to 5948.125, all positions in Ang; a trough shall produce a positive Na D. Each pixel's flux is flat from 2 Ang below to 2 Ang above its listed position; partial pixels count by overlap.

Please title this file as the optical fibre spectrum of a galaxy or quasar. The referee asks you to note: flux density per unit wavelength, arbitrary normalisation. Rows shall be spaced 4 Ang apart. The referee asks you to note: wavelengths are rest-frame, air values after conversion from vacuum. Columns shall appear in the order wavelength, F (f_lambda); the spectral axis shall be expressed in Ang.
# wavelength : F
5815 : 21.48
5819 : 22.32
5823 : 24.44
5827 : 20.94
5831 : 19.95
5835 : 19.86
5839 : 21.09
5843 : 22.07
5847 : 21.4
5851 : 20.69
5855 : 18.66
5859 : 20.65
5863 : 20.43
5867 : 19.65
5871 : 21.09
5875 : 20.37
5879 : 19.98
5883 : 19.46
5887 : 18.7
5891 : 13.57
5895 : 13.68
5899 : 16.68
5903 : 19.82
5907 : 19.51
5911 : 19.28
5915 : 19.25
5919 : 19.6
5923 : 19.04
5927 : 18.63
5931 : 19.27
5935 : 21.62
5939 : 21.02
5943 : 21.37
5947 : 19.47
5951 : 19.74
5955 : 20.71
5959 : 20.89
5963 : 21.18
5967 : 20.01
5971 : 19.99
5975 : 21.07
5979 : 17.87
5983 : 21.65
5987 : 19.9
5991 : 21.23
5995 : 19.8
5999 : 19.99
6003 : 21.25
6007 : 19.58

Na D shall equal 4.1 Ang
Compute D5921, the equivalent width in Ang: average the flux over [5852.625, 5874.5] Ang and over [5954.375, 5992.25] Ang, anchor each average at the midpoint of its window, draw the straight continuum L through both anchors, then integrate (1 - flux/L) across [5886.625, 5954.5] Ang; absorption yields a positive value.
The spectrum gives 4.7 Ang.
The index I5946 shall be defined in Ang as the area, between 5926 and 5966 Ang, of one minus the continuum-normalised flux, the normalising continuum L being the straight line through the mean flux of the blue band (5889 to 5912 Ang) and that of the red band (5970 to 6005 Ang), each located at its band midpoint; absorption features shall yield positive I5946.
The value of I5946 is -3.6 Ang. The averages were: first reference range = 17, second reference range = 20.3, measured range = 20.4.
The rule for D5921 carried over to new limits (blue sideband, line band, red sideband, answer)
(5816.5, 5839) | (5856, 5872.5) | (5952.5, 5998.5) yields 0.7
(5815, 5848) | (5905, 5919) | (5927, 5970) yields 0.9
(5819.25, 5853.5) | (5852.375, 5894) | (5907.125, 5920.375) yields 2.6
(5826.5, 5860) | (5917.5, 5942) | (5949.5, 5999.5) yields 0.6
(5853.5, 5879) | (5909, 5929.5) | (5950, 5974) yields 1.2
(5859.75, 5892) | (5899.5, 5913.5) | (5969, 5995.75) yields 0.3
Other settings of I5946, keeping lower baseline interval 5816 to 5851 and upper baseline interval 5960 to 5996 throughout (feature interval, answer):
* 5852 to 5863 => 0.71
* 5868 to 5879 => 0.34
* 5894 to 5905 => 2.07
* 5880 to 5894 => 2.57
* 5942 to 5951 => 0.18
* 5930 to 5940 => -0.03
